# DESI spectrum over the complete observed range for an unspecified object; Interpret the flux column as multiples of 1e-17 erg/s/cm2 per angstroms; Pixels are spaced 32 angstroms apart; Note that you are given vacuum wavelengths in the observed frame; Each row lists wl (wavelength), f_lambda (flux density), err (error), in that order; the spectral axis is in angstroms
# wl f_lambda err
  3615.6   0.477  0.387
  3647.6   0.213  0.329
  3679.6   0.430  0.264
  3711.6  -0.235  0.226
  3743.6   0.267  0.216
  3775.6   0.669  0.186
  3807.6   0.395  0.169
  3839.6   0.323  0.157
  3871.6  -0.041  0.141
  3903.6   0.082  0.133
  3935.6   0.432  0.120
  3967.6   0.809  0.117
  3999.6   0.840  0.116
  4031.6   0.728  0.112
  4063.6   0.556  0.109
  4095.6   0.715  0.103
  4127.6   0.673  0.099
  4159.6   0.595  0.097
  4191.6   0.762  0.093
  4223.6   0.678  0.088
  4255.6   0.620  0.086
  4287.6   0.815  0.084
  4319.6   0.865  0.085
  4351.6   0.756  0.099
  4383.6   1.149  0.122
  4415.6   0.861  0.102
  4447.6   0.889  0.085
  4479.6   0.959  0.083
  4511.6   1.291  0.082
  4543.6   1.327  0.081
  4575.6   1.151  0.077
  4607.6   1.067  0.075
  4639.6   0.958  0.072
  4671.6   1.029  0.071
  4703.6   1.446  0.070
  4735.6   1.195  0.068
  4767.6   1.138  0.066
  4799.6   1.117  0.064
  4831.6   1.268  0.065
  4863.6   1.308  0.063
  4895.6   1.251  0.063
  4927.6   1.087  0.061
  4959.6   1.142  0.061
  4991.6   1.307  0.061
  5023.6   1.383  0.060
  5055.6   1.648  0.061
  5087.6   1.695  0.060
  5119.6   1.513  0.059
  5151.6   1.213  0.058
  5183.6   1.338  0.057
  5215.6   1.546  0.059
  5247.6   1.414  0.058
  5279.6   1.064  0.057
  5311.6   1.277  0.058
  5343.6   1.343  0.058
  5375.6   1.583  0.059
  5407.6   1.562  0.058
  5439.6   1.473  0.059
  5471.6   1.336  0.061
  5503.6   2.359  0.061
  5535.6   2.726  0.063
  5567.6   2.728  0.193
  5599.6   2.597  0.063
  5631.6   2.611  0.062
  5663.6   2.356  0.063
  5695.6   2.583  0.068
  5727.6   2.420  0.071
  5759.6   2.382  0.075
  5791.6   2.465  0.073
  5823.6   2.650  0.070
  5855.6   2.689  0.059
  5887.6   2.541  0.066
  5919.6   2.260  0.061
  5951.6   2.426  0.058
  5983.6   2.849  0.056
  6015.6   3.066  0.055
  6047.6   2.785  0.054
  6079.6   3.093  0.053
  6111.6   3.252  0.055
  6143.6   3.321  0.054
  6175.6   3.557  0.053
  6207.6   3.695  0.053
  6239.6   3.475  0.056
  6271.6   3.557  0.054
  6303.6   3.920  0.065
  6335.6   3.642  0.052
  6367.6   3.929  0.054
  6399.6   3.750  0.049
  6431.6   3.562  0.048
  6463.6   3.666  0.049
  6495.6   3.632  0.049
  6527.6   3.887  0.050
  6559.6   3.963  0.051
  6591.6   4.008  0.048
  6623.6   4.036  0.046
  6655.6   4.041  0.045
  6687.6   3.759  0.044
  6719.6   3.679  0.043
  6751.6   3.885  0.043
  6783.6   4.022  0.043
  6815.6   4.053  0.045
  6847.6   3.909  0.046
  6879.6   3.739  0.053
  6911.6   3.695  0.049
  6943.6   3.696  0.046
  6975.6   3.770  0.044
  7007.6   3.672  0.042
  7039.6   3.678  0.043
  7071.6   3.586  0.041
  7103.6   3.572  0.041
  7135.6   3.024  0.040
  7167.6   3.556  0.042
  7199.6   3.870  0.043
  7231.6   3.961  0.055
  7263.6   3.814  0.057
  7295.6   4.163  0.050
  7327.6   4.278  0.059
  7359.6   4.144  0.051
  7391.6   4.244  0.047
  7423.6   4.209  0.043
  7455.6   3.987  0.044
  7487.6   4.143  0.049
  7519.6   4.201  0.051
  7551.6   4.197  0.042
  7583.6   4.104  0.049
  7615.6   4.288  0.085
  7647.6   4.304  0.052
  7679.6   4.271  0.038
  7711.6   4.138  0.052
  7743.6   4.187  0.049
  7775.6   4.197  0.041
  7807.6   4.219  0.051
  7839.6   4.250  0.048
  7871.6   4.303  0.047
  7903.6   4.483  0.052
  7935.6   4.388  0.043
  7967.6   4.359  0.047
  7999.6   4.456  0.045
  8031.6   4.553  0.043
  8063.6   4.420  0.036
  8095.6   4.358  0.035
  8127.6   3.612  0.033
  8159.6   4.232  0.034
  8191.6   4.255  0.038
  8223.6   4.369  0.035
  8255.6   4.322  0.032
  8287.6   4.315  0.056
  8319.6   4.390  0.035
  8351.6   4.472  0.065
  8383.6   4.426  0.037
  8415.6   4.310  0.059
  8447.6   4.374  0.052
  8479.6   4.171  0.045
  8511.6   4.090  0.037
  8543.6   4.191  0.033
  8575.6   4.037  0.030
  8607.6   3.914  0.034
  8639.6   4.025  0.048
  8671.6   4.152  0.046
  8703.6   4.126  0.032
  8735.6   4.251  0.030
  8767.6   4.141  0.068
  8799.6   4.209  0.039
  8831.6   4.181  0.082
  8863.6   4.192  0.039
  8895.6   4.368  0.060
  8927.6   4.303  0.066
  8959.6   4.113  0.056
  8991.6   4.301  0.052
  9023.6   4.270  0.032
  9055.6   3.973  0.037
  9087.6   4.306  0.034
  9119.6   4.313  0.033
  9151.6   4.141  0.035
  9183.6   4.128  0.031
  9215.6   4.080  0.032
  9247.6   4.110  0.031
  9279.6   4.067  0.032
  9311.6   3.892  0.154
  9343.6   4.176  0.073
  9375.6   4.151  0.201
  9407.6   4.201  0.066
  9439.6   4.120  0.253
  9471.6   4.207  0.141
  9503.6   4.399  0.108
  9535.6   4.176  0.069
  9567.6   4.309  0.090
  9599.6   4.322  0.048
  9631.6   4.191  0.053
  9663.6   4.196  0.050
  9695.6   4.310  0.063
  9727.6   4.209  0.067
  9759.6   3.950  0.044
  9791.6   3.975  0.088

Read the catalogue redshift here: 0.379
